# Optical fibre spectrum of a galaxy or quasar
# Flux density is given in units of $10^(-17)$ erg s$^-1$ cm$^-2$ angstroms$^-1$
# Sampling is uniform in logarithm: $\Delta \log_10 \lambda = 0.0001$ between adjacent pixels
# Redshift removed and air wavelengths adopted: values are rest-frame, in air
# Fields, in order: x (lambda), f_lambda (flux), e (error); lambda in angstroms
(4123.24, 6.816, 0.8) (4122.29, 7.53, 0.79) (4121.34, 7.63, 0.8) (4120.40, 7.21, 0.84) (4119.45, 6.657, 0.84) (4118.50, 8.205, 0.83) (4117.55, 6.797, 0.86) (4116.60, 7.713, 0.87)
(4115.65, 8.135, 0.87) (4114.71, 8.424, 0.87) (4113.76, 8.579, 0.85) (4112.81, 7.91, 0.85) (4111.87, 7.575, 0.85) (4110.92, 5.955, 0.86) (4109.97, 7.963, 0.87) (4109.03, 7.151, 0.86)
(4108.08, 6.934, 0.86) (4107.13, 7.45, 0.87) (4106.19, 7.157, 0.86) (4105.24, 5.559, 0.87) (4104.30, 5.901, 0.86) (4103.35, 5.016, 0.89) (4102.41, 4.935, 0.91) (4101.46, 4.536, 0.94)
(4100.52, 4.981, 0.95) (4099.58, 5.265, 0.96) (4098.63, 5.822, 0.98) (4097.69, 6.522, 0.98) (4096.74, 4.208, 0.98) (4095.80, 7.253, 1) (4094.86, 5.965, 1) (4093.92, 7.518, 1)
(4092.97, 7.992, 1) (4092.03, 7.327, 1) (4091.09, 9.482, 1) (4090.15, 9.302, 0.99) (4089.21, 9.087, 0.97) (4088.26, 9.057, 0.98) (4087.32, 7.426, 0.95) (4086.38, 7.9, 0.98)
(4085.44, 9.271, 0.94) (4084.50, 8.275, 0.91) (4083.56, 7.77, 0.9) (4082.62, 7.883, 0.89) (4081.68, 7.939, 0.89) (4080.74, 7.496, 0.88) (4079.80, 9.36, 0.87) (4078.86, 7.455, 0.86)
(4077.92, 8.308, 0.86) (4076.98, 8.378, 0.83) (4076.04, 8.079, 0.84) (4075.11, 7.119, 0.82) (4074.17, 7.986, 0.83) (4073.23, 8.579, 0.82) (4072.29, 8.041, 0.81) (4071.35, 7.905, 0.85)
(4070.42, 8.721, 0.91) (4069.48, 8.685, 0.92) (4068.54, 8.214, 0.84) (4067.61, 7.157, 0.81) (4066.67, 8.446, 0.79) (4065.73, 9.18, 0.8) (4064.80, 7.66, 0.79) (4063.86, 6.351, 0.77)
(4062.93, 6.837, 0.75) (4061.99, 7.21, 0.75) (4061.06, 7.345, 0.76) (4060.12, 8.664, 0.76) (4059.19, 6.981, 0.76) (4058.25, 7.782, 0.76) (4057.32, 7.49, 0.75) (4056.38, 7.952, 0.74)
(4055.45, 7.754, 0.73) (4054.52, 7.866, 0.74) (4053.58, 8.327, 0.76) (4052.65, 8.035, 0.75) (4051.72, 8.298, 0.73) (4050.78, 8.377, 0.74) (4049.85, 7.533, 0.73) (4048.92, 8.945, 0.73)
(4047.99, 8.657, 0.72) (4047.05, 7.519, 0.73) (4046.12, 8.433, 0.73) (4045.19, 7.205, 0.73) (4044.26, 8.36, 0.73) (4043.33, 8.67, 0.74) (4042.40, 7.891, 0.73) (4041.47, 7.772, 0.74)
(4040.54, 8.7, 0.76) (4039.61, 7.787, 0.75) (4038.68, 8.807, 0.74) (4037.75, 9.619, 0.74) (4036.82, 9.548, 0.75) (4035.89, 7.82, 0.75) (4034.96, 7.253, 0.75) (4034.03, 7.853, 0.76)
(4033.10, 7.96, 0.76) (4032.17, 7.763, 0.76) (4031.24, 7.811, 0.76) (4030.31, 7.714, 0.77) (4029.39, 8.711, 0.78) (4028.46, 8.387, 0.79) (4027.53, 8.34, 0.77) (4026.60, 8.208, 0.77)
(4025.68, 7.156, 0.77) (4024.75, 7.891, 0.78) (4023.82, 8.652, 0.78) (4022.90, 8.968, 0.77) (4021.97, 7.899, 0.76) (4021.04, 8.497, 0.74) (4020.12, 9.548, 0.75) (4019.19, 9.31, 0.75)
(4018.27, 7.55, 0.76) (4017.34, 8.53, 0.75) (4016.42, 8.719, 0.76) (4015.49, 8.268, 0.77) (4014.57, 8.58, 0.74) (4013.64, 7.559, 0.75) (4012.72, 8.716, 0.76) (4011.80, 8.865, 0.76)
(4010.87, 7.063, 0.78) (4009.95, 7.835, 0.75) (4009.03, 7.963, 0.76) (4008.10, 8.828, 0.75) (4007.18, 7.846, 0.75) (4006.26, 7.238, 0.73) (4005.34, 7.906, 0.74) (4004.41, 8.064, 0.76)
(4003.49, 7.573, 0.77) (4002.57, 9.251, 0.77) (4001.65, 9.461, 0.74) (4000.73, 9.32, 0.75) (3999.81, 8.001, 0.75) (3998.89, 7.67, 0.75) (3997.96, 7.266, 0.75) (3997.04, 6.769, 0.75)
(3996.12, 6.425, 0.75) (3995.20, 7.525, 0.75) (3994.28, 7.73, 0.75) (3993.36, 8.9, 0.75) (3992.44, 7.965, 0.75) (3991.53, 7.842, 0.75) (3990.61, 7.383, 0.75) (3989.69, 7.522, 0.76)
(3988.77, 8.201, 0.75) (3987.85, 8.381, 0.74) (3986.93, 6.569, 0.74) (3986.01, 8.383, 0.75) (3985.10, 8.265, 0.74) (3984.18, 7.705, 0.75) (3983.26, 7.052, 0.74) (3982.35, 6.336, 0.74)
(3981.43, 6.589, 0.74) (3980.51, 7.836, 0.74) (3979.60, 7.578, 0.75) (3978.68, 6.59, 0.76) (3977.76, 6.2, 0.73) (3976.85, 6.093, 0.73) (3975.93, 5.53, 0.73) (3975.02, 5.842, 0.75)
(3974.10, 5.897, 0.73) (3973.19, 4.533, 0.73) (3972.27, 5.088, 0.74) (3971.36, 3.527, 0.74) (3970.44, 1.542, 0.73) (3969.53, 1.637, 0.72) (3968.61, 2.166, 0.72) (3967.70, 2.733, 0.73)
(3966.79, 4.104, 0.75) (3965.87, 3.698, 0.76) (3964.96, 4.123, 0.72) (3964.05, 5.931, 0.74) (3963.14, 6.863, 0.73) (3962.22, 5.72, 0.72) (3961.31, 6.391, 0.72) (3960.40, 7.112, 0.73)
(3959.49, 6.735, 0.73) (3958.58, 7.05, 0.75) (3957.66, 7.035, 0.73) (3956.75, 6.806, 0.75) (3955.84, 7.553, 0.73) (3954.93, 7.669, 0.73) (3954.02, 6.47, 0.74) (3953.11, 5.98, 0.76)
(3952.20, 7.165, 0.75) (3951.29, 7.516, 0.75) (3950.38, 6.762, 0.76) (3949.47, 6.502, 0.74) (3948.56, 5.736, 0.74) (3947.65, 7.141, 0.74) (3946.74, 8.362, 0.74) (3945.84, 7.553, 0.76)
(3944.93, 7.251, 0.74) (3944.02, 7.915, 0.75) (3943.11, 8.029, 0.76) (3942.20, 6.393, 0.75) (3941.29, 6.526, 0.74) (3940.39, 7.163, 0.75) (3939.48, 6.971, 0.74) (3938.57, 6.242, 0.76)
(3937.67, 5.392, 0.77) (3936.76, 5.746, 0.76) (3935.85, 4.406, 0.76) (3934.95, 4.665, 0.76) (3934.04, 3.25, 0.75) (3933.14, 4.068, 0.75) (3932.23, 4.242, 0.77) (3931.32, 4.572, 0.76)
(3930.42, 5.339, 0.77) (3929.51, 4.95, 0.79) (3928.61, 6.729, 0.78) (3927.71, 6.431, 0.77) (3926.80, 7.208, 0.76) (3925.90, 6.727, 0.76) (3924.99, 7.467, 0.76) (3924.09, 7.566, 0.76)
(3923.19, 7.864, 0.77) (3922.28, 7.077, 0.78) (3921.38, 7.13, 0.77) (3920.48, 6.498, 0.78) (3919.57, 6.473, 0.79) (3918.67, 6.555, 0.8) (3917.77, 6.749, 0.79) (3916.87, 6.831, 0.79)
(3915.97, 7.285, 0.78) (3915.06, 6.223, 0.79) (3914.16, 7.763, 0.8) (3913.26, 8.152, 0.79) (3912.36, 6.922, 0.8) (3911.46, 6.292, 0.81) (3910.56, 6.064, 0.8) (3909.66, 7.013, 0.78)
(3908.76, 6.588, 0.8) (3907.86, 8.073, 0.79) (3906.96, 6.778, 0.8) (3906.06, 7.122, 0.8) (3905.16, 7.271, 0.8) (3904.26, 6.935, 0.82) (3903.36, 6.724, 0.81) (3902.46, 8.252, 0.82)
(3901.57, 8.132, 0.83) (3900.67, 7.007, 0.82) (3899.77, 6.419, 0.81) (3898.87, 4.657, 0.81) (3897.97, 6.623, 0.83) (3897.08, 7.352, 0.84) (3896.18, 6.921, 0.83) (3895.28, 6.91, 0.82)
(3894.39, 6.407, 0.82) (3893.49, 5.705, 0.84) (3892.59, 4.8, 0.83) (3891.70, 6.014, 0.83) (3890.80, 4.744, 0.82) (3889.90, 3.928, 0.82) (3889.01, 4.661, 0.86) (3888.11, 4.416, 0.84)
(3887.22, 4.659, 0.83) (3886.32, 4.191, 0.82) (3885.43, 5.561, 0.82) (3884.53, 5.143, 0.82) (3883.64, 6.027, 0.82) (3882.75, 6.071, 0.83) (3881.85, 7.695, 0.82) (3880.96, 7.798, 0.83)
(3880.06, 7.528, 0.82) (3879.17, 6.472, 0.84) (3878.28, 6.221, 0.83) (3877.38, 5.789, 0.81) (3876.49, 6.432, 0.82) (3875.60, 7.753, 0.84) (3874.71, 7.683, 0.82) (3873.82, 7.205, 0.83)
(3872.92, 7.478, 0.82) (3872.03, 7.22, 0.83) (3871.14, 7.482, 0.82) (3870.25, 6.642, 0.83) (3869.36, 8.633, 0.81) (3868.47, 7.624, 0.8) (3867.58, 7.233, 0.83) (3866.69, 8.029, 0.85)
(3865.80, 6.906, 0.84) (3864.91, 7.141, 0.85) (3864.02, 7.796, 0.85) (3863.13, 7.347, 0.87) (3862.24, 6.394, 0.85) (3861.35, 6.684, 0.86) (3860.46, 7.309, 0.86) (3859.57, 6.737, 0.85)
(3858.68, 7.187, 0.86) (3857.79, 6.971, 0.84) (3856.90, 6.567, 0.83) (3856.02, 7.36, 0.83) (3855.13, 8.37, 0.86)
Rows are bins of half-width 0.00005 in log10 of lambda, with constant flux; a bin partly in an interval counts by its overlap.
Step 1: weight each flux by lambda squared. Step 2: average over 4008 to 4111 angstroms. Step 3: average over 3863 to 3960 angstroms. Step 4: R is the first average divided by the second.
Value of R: 1.27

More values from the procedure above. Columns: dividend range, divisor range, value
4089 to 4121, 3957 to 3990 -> 1.25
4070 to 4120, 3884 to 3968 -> 1.27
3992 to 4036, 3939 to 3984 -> 1.36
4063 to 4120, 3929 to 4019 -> 1.18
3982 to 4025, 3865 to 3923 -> 1.28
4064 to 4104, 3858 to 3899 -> 1.28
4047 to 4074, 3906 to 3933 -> 1.28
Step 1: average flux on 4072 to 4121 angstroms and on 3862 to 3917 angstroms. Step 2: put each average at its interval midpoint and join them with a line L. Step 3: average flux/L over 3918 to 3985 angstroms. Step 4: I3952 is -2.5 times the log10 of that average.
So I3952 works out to 0.13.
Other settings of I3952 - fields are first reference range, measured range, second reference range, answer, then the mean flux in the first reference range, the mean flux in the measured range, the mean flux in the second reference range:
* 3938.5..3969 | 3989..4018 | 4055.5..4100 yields -0.16 mag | 6.4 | 8.02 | 7.76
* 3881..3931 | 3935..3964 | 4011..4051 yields 0.06 mag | 6.46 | 6.74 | 8.28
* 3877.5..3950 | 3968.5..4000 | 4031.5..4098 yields 0.09 mag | 6.39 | 6.57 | 7.98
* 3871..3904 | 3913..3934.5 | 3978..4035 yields 0.07 mag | 6.32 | 6.36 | 7.96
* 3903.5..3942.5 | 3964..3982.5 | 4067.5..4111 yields 0.34 mag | 6.41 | 4.89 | 7.38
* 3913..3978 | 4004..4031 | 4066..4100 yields -0.18 mag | 6.05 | 8.23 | 7.82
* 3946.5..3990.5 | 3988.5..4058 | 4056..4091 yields -0.14 mag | 6.17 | 8.13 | 8.05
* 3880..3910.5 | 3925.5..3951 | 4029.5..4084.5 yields 0.10 mag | 6.28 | 6.16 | 8.03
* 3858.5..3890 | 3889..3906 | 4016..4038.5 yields 0.09 mag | 6.67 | 6.35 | 8.33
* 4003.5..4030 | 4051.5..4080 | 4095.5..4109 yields -0.16 mag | 8.24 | 7.93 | 5.85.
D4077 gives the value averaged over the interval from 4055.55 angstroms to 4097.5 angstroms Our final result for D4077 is 7.88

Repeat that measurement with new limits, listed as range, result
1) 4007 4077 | 8.12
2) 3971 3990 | 6.66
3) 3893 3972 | 6.29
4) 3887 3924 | 6.56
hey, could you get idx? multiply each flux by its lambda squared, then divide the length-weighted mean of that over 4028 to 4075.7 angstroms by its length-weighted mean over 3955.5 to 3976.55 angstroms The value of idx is 1.64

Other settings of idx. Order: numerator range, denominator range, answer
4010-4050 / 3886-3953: 1.36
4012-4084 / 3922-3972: 1.44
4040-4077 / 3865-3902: 1.35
